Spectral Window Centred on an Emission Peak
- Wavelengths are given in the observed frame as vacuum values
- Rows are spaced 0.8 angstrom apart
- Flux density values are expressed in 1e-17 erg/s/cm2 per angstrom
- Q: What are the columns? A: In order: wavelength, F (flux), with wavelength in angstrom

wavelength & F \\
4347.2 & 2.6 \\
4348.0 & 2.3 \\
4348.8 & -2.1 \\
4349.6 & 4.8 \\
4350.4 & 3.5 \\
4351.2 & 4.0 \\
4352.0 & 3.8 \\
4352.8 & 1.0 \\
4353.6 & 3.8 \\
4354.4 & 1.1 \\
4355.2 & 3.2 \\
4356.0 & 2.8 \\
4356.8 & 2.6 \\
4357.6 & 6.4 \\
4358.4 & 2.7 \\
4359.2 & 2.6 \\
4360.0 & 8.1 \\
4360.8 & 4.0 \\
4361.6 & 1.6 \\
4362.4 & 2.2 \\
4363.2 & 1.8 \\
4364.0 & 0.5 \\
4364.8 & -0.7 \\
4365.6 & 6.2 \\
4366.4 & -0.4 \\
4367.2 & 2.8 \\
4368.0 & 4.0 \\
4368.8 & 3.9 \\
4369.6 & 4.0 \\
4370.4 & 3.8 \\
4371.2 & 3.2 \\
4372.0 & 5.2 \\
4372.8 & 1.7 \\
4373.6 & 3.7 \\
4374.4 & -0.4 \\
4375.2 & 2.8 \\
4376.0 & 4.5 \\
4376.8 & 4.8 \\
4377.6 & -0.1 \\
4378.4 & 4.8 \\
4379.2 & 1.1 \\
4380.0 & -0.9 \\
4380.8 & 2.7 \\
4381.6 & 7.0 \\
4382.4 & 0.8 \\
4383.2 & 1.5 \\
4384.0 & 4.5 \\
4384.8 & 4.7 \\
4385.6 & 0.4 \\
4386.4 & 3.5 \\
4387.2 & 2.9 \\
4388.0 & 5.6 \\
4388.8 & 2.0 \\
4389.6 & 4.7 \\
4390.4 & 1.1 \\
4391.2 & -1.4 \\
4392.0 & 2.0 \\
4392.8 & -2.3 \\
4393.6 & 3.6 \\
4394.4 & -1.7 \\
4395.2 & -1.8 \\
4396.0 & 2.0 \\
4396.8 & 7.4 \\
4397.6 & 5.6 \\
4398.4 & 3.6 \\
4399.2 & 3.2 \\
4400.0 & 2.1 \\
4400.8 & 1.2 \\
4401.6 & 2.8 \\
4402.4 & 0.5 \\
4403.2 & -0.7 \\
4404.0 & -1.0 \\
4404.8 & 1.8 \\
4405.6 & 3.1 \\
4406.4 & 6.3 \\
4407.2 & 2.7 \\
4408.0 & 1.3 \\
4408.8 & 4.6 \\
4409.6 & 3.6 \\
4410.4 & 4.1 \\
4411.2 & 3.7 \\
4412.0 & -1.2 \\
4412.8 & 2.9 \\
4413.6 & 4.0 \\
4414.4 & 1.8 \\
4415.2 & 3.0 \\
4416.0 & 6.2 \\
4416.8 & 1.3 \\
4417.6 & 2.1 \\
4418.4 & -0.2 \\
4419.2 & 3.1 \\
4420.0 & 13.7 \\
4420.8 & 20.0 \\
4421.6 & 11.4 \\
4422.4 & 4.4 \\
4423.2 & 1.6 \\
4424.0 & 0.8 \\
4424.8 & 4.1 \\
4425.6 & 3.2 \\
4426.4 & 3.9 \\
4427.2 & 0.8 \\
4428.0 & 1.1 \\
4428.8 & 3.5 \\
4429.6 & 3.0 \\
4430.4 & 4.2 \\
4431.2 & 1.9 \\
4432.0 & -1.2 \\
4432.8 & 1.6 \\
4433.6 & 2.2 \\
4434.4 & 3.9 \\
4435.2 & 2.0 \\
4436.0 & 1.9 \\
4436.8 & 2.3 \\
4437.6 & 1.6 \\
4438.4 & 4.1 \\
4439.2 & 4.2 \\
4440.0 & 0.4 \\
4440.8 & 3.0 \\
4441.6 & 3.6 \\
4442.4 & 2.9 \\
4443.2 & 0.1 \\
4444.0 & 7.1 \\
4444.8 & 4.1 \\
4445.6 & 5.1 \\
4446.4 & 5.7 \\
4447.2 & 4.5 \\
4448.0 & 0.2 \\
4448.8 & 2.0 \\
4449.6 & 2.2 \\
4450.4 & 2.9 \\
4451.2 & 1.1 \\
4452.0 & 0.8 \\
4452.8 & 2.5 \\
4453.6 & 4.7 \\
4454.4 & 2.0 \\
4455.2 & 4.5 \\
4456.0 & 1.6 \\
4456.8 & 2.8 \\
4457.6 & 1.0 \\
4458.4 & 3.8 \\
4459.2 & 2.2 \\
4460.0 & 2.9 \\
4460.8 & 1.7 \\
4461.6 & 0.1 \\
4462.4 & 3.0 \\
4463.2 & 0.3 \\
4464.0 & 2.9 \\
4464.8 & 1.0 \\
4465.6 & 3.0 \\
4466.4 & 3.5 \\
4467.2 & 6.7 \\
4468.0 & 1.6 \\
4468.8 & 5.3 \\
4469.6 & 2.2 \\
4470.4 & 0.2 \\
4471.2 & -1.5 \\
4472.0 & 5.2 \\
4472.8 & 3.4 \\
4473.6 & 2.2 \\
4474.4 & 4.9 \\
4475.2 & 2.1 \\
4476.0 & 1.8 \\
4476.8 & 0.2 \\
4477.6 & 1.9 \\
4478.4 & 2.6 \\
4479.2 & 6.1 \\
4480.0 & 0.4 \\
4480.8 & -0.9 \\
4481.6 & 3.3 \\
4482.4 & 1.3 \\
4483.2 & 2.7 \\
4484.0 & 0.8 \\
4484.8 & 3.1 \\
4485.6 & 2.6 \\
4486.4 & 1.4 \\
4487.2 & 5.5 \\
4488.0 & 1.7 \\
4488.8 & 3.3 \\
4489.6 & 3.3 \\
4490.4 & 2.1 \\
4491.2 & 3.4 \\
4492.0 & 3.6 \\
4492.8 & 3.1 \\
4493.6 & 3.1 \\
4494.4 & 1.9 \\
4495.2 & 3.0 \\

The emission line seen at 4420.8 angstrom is H-gamma 4340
